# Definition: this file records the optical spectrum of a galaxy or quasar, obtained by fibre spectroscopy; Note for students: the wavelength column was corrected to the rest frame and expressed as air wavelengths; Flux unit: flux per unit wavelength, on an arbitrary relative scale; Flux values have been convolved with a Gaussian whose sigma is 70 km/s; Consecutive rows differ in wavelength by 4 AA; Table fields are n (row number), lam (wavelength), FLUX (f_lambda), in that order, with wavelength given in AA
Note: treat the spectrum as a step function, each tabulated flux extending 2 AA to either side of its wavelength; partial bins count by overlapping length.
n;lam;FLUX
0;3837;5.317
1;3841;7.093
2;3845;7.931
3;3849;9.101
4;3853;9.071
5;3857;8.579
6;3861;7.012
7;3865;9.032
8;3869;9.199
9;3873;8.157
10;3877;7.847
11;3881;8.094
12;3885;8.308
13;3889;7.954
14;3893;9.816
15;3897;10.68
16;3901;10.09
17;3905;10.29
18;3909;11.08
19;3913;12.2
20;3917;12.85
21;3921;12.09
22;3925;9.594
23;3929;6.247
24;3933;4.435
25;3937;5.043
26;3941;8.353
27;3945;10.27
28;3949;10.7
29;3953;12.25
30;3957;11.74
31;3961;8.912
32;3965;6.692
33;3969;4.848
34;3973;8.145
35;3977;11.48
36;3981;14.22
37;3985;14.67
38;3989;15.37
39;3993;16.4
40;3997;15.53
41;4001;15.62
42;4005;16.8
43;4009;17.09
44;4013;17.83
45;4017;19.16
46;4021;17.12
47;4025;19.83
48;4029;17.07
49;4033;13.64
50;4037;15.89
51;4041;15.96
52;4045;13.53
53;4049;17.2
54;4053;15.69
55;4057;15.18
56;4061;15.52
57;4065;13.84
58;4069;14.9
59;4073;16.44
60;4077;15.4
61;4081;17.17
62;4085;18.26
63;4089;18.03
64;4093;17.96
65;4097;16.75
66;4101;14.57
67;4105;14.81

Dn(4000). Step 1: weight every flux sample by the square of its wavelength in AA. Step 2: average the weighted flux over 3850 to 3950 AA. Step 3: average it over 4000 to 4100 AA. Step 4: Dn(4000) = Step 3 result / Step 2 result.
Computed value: 1.96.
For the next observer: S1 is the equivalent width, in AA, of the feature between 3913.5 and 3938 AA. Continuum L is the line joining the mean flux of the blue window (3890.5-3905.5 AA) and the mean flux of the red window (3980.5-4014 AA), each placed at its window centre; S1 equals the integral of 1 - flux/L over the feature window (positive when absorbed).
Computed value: 6.0 AA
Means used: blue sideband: 10.1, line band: 8.75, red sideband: 16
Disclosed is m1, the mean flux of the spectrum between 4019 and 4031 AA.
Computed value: 18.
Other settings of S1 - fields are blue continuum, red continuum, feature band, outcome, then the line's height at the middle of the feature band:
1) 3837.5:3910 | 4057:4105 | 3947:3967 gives 2.79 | 11.7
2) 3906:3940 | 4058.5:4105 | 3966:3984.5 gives 2.66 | 11.5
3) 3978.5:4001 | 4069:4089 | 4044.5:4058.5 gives 0.57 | 16.3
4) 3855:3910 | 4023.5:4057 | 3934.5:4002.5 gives 9.66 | 12.8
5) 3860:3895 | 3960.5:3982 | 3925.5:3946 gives 4.18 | 8.67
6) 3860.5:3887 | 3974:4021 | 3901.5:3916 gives -1.08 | 10.4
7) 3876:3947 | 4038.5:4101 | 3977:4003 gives -4.93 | 12.6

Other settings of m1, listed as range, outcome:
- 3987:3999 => 15.8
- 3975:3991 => 13.9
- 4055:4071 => 14.9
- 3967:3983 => 9.67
